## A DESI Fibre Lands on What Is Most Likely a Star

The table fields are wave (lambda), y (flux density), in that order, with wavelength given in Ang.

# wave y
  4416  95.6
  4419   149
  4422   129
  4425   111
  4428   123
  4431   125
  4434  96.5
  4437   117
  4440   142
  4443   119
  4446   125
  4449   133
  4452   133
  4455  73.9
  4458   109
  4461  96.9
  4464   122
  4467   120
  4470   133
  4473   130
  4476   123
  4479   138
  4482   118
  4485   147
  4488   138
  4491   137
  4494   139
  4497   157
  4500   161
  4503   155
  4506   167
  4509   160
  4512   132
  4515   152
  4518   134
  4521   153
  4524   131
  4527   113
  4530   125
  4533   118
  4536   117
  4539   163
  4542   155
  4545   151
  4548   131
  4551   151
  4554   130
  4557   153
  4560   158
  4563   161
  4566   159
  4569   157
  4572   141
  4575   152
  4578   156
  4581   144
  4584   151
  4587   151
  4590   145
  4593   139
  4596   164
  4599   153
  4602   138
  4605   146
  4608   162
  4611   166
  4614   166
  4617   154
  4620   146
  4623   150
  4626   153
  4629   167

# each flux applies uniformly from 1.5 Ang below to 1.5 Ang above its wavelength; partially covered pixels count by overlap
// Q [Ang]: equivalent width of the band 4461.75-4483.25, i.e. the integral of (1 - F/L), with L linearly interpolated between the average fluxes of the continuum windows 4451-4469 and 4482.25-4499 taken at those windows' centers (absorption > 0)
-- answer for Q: -0.5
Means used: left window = 109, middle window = 125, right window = 142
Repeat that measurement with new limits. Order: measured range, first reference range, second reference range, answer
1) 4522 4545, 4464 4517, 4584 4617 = 1.9 Ang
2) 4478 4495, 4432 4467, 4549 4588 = -1.3 Ang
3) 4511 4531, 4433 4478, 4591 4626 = -0.2 Ang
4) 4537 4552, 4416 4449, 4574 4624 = -0.7 Ang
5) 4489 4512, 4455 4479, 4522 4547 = -4.8 Ang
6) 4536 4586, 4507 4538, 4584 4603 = -2.7 Ang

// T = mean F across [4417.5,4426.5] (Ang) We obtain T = 130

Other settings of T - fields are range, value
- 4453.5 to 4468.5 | 104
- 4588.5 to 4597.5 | 149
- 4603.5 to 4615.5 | 160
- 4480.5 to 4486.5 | 132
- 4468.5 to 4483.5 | 128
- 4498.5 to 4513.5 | 155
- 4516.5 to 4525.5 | 139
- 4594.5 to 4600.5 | 158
